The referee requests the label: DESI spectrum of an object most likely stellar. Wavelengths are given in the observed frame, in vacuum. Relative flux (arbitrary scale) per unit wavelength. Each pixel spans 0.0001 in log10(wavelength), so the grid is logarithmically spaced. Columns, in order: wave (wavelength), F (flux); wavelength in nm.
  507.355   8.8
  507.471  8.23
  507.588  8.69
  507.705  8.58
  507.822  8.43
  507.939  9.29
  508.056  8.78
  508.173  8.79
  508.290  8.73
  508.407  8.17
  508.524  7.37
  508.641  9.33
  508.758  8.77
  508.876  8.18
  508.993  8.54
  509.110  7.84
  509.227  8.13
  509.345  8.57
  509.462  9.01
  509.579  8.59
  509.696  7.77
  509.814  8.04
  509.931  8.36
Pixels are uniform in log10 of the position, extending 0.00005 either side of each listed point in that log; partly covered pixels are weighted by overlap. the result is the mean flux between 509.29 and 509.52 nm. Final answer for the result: 8.8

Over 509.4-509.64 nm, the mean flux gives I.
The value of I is 8.82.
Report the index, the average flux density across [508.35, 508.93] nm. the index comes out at 8.36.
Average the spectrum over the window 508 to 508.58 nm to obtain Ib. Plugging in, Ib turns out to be 8.37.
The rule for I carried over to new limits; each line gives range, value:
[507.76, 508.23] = 8.82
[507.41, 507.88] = 8.49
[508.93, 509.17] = 8.21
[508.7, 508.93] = 8.45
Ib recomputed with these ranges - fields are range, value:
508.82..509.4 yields 8.25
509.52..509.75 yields 8.21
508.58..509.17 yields 8.53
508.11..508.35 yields 8.76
